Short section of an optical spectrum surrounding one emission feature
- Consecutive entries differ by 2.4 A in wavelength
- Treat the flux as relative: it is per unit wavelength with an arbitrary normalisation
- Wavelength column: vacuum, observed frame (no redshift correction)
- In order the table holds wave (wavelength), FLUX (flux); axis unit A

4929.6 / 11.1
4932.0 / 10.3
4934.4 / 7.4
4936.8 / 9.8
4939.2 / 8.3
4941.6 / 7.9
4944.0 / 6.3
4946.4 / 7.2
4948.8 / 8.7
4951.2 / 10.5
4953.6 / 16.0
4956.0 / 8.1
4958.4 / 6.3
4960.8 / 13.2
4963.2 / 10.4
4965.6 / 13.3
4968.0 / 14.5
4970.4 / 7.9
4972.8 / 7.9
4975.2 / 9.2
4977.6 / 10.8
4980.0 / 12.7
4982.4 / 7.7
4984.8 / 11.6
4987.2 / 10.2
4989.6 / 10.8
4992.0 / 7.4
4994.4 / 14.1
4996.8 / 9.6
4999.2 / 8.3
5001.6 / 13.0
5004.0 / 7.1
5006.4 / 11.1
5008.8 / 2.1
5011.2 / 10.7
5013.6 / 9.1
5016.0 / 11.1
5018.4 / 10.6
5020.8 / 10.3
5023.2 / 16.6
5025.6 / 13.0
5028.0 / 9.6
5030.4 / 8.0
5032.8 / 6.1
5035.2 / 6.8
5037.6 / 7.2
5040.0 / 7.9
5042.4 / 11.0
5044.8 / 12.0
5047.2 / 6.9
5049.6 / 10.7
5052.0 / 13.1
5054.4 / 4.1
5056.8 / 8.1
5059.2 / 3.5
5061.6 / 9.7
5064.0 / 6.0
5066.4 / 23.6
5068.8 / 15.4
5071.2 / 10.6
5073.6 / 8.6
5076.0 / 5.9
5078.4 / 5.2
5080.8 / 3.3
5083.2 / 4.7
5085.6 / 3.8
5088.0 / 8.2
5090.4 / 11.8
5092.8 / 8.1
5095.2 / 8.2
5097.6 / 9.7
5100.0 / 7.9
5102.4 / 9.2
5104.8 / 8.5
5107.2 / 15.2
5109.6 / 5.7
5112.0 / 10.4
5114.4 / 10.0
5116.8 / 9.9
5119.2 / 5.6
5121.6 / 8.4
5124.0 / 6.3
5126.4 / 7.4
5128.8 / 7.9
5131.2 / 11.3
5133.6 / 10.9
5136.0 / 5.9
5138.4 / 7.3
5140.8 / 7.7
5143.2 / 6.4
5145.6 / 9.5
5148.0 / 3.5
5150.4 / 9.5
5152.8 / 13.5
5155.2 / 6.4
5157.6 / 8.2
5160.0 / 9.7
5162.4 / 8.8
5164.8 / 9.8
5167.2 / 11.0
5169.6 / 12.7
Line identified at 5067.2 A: H-beta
